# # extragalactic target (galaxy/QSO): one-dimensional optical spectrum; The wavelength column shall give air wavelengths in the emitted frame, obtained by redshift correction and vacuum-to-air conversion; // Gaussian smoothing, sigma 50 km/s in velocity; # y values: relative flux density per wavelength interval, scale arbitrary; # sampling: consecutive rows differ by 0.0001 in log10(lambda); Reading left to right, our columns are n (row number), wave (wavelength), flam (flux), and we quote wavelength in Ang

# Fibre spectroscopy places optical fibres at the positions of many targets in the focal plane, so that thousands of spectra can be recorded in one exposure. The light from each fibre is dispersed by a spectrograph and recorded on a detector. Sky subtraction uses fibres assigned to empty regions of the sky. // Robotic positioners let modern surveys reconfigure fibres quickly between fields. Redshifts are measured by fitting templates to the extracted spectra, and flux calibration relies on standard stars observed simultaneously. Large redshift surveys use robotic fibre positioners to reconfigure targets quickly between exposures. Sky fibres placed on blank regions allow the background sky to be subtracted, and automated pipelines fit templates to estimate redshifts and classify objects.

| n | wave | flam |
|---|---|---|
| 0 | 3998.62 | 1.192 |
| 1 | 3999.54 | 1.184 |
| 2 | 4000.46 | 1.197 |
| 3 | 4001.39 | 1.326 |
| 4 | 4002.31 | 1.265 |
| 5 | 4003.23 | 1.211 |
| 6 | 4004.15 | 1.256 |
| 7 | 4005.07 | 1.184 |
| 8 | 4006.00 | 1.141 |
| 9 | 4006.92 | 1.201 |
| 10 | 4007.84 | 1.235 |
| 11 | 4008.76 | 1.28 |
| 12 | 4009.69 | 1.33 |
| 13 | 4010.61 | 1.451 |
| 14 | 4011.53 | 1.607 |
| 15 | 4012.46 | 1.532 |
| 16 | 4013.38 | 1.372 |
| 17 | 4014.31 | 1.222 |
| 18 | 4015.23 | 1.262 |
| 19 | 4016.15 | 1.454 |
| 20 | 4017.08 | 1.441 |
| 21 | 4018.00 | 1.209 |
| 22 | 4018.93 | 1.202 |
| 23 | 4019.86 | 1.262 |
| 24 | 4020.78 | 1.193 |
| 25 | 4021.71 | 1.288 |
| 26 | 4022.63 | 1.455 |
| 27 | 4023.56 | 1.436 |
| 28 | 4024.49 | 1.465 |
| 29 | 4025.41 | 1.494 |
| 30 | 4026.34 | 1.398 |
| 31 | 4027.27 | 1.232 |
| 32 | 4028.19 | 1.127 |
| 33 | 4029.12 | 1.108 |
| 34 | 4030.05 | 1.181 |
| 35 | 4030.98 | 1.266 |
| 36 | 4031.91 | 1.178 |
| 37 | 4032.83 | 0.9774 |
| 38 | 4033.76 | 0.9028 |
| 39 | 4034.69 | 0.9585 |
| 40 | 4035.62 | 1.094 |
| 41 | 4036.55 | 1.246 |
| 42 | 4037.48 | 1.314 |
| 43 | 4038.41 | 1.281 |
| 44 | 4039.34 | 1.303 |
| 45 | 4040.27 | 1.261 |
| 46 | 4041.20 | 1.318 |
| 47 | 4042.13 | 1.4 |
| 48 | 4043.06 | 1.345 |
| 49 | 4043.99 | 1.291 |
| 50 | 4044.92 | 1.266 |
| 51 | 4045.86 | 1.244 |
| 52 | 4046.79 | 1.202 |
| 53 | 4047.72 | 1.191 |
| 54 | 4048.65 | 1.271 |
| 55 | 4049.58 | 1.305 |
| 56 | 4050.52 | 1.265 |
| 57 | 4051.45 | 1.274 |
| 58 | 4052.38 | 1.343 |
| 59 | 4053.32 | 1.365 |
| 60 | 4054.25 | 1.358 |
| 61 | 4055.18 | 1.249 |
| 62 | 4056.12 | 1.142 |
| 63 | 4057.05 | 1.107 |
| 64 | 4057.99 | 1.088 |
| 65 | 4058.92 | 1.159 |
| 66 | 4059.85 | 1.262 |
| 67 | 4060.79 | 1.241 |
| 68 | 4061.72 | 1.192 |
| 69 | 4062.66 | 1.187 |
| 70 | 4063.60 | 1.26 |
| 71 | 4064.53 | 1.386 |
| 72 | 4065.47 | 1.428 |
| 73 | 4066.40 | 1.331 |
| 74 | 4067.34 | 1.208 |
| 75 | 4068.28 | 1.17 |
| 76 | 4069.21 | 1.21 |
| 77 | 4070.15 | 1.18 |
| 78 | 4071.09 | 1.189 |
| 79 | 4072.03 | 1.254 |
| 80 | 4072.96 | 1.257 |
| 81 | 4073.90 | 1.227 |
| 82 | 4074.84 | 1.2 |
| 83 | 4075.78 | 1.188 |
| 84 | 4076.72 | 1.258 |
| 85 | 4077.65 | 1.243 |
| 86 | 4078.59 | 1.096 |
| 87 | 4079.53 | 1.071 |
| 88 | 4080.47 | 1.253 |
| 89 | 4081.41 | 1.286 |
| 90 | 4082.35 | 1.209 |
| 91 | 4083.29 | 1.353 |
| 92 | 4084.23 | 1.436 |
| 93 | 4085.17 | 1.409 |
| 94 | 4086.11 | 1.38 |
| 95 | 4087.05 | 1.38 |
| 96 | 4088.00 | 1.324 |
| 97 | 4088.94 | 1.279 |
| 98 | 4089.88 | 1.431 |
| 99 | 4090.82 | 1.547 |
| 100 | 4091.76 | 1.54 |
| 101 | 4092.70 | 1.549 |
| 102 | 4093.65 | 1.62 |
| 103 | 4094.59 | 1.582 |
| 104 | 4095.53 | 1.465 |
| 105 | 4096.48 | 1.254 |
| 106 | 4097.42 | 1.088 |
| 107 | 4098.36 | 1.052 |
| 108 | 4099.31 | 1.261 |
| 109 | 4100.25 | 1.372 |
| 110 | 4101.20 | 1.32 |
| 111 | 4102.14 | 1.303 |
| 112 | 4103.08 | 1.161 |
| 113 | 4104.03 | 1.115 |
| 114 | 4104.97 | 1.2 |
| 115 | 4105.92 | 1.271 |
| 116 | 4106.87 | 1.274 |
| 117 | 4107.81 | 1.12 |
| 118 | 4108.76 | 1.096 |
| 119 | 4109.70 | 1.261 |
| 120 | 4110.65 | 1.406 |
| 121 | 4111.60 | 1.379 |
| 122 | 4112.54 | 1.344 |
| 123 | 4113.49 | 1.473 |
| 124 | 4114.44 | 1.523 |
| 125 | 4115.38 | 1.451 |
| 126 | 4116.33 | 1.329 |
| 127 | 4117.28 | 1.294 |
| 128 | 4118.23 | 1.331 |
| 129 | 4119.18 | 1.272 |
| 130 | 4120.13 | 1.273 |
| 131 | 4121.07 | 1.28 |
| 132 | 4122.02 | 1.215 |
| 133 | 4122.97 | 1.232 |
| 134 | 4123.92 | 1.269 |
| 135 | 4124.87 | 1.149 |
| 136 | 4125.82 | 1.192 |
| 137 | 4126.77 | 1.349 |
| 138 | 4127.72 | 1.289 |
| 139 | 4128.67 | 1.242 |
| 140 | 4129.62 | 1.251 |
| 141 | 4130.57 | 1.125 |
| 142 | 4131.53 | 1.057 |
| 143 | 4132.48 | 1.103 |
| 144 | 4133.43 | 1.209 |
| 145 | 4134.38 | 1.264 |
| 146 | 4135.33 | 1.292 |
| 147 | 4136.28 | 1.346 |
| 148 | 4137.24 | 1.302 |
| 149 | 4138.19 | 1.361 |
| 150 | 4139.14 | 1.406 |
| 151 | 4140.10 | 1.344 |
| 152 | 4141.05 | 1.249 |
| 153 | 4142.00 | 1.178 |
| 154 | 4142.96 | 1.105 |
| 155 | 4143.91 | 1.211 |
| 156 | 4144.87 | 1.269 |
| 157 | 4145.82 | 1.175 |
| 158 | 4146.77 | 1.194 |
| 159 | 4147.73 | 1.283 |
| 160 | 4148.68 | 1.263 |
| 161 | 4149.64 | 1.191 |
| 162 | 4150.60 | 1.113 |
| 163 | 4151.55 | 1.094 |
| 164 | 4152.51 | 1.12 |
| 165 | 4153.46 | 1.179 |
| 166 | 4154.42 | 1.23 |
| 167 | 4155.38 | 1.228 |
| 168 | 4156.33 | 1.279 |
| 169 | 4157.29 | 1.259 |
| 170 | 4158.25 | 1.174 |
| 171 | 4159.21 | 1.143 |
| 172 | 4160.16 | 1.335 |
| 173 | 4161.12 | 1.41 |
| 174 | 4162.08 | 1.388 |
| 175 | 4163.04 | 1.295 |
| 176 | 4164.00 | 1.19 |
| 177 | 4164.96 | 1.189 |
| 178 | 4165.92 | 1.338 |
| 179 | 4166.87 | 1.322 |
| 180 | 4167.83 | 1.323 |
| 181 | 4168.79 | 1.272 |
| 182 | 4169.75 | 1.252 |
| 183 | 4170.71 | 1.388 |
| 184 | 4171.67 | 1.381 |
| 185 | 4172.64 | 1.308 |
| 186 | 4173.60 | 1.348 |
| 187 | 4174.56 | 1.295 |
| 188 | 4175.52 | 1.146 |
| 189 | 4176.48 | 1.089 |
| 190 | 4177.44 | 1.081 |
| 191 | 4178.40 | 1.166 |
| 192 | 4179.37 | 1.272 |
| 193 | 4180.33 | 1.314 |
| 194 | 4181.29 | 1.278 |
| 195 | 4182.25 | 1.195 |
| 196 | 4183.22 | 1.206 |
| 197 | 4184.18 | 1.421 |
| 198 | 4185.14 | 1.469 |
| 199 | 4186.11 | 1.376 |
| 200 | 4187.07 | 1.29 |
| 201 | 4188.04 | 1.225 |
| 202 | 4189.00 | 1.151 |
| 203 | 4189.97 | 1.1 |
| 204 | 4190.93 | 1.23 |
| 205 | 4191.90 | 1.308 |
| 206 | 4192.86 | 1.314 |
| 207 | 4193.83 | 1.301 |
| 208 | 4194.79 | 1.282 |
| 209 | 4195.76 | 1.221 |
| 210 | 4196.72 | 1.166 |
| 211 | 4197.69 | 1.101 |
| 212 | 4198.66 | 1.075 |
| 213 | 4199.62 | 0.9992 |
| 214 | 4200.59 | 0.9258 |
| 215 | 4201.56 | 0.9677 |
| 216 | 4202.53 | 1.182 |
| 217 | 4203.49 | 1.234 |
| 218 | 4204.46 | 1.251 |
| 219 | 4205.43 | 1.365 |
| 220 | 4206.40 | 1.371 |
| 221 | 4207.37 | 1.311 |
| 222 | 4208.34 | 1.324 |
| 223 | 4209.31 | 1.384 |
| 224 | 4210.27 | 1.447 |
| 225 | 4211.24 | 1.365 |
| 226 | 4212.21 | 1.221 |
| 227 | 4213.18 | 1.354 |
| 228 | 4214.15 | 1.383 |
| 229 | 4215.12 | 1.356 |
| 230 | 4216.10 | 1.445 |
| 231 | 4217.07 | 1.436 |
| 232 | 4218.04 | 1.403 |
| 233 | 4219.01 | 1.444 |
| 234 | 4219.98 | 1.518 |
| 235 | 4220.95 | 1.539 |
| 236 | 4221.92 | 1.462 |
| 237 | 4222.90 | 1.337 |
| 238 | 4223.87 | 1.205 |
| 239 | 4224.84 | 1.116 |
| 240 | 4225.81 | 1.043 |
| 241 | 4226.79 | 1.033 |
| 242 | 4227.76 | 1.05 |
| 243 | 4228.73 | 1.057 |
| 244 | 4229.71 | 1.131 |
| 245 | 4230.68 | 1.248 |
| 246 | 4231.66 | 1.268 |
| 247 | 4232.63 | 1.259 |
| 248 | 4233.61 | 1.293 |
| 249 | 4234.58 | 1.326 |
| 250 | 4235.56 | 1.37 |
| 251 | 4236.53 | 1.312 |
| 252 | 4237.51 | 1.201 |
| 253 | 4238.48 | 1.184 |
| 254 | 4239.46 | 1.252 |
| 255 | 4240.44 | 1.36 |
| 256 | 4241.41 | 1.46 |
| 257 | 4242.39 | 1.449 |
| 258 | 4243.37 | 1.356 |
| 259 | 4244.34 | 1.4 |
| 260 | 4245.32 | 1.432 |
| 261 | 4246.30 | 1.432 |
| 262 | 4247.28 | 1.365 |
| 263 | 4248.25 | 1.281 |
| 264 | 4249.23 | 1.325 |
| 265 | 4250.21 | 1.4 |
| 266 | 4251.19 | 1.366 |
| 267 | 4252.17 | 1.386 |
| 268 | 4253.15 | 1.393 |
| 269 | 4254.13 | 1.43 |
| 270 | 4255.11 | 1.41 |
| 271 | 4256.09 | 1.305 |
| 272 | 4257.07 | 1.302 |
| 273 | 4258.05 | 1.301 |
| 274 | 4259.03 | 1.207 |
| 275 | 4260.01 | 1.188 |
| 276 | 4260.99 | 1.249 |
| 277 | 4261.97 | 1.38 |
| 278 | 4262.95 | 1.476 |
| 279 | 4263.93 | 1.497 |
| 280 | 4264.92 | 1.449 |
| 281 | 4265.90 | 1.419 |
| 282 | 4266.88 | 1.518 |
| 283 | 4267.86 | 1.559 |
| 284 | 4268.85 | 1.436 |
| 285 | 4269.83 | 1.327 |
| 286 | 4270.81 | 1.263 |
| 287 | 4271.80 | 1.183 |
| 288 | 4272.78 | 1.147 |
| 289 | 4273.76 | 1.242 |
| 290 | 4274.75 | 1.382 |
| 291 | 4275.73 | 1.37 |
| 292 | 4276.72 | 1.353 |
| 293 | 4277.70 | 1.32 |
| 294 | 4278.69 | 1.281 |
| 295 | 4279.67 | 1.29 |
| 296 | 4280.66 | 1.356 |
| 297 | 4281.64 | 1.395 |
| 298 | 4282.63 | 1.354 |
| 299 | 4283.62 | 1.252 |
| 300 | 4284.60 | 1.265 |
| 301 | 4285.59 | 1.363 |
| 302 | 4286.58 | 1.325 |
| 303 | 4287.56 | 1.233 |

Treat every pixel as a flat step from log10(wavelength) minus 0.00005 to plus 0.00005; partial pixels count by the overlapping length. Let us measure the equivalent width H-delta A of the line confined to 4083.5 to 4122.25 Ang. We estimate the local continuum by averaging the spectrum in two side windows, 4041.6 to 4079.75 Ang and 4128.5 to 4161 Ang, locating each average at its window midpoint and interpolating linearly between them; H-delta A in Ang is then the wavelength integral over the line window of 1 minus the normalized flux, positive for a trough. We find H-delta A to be -3.15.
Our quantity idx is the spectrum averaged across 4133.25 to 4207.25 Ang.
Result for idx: 1.24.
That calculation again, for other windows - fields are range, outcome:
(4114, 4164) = 1.25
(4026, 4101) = 1.26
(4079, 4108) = 1.32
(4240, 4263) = 1.36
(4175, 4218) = 1.25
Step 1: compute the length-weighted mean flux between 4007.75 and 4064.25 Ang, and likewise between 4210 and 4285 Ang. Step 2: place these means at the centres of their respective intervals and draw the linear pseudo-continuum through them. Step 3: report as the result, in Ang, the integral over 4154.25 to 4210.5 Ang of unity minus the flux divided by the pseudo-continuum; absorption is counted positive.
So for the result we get 2.5 Ang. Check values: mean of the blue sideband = 1.27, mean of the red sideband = 1.33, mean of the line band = 1.25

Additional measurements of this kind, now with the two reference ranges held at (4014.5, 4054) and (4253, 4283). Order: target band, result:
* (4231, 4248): 0.03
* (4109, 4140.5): 0.16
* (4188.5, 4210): 1.84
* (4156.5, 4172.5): 0.23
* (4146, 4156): 0.88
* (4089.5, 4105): -0.75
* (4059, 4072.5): 0.29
